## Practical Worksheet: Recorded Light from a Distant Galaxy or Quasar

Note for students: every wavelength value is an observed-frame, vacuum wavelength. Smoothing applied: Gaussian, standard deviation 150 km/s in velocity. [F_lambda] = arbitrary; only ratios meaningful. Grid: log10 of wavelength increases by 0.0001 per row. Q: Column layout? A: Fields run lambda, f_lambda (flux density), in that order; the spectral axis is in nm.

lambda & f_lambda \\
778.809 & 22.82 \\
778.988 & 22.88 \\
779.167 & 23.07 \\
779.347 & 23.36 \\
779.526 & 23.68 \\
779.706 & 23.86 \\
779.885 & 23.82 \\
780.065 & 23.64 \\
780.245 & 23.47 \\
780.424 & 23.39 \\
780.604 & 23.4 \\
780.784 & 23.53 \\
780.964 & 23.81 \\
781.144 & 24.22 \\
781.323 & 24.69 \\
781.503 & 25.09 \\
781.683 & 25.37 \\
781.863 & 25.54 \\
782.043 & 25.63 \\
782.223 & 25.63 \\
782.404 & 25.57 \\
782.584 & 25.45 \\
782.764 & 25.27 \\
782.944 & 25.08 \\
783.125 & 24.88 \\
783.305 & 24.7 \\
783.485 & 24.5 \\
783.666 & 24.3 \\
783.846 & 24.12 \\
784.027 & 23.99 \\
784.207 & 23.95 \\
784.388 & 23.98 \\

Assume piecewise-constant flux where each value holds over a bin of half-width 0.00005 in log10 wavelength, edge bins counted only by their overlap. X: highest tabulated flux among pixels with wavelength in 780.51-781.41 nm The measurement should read 24.69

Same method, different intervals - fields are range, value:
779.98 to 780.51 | 23.64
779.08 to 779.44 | 23.36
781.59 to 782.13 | 25.63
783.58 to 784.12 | 24.3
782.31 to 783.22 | 25.57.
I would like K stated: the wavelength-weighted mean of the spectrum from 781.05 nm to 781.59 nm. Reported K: 24.7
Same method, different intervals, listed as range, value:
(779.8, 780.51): 23.6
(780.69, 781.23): 23.8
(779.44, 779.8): 23.8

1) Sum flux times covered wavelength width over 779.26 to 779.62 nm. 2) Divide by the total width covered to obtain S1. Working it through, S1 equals 23.5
